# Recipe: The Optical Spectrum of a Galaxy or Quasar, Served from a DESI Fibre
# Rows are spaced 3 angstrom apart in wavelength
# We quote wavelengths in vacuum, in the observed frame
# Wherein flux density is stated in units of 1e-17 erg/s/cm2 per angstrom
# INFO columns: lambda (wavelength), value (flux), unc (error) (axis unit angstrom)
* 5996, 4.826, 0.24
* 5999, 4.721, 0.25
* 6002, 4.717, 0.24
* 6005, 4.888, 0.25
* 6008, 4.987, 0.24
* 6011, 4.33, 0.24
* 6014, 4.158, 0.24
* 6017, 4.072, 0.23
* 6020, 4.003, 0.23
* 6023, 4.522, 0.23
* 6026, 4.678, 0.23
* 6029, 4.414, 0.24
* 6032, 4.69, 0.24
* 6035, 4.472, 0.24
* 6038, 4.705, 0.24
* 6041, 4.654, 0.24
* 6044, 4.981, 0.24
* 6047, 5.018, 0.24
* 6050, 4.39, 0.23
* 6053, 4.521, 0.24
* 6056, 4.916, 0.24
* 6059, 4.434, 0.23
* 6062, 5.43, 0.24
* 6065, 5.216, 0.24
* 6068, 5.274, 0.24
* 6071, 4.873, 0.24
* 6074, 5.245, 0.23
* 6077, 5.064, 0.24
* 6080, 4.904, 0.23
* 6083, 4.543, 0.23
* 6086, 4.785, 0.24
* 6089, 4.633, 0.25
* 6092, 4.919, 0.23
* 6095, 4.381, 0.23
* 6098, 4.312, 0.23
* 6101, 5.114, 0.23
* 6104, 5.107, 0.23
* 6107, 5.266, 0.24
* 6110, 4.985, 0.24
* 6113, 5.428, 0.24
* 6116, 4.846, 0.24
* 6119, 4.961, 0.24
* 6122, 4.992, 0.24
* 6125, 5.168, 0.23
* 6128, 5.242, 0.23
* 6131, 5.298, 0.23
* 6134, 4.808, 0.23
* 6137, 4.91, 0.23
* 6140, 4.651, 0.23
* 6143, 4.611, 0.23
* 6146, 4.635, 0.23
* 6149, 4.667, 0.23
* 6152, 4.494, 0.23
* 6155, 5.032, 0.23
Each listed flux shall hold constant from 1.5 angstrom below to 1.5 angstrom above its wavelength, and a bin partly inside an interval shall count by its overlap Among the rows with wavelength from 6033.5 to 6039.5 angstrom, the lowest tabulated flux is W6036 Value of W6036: 4.472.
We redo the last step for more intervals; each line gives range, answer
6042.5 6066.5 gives 4.39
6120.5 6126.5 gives 4.992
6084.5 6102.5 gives 4.312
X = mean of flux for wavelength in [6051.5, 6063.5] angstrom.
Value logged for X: 4.83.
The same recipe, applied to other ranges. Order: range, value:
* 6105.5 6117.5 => 5.13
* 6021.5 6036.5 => 4.56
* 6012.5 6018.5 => 4.12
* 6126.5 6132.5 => 5.27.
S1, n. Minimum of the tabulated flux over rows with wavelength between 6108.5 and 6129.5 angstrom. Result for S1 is 4.846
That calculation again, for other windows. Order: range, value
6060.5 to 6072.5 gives 4.873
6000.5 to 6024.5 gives 4.003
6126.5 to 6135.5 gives 4.808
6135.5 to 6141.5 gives 4.651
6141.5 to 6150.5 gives 4.611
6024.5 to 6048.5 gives 4.414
